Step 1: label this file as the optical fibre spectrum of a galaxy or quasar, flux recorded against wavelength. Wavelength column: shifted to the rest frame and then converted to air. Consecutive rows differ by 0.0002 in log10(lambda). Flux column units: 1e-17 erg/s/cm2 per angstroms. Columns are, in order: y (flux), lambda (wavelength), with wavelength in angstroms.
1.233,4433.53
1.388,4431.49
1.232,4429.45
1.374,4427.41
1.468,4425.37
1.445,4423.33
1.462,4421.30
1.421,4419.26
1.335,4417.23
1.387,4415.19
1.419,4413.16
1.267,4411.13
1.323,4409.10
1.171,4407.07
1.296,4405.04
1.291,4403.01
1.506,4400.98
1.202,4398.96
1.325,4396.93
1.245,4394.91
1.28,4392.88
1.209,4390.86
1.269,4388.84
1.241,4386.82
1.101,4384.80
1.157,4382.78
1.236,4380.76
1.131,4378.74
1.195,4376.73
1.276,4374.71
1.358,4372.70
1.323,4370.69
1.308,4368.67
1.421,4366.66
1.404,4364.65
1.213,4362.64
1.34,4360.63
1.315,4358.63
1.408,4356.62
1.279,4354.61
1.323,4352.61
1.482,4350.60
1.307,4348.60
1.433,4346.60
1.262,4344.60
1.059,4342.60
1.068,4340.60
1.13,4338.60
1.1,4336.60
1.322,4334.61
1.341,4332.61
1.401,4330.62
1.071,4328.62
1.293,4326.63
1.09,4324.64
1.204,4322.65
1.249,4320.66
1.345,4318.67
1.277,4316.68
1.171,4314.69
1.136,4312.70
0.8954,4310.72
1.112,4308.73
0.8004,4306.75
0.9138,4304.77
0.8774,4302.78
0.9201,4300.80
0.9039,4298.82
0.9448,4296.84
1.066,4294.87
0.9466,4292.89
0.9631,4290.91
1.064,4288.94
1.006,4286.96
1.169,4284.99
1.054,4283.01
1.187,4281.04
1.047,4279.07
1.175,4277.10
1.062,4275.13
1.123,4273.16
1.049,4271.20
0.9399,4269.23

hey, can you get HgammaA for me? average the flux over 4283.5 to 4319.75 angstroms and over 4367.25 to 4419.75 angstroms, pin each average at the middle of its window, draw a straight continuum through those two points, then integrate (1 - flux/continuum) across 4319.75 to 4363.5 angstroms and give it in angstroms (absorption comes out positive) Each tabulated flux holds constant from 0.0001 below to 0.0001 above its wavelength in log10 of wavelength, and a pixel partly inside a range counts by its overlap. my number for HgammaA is -4.6 angstroms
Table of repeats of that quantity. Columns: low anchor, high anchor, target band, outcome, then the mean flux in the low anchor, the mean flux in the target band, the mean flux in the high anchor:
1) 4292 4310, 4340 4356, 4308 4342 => -2.2 angstroms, 0.942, 1.19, 1.29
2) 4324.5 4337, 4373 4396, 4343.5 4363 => -1.6 angstroms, 1.25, 1.34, 1.22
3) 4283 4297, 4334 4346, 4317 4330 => -1.2 angstroms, 1.03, 1.22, 1.16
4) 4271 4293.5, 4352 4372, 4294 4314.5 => 3.2 angstroms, 1.07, 0.965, 1.33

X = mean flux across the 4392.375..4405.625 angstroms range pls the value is 1.31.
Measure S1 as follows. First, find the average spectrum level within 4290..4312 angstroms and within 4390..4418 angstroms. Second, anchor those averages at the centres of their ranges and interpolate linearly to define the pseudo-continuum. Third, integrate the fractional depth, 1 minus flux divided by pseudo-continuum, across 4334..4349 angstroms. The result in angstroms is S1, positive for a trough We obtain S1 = -1.6 angstroms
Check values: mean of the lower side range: 0.943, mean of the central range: 1.2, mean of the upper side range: 1.3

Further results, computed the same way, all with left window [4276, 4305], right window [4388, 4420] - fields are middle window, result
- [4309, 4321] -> -1.0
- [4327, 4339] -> -1.2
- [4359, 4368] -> -1.0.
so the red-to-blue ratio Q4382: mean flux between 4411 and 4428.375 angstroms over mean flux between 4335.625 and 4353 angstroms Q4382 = 1.1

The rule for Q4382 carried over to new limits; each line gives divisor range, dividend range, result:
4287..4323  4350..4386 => 1.24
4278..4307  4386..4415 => 1.30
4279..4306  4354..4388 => 1.28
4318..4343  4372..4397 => 1.02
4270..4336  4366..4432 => 1.19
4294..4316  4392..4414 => 1.33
